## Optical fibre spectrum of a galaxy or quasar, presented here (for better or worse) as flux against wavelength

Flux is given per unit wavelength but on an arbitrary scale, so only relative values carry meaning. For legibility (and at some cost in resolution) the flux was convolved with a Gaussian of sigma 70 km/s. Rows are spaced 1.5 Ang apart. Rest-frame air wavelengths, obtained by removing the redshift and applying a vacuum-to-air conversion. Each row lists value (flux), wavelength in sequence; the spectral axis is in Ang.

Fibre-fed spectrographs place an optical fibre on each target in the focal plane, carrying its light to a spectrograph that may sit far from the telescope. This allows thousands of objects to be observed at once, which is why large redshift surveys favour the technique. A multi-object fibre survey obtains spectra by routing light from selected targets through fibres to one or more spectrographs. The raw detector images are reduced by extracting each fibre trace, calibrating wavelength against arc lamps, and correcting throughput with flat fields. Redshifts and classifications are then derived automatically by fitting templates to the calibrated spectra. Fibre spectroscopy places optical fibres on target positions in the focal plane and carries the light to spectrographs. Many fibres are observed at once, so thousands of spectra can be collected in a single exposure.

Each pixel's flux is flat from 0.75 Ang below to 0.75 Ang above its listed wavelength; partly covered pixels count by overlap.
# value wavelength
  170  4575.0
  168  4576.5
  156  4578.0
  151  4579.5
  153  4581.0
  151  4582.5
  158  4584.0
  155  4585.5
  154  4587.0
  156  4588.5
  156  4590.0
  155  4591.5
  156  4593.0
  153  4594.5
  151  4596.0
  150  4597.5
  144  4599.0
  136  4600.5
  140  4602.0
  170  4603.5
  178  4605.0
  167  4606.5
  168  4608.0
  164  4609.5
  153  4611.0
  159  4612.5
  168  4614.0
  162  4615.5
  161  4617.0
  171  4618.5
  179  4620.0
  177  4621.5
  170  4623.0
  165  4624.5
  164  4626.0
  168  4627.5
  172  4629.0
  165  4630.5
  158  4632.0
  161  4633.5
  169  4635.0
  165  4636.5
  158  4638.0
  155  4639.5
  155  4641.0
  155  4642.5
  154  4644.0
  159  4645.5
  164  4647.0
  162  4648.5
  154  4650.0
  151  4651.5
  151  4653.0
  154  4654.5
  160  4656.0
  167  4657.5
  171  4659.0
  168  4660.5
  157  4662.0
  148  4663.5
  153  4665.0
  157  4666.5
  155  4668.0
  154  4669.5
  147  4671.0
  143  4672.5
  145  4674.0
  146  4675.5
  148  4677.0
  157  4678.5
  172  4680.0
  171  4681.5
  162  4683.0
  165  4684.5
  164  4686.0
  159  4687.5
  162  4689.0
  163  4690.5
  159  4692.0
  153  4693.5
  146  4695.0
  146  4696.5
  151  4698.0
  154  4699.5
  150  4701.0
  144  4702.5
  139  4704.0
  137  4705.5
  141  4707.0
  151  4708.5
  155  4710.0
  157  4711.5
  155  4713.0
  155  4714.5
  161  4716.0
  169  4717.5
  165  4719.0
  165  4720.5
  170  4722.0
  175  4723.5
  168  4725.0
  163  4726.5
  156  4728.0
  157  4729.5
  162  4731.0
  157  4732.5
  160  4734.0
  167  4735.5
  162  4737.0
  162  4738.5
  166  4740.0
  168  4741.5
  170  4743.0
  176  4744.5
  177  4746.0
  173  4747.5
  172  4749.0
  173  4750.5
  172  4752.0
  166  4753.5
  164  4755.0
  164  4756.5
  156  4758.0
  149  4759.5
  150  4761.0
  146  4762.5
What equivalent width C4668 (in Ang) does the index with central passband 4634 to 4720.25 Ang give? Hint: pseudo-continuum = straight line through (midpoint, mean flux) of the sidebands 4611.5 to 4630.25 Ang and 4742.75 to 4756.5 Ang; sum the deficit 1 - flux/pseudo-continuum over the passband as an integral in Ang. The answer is 6.72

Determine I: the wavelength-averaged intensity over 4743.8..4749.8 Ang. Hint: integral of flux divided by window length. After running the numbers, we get 174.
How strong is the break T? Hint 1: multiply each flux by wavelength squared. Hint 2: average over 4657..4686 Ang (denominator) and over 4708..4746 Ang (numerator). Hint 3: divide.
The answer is 1.1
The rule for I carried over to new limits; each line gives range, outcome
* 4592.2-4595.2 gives 155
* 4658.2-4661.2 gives 169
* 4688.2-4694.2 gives 159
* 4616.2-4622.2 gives 172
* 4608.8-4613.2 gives 159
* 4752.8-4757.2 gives 165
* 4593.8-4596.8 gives 152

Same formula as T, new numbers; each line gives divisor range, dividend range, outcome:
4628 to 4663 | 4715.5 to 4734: 1.06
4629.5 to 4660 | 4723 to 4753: 1.09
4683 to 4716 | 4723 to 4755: 1.11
